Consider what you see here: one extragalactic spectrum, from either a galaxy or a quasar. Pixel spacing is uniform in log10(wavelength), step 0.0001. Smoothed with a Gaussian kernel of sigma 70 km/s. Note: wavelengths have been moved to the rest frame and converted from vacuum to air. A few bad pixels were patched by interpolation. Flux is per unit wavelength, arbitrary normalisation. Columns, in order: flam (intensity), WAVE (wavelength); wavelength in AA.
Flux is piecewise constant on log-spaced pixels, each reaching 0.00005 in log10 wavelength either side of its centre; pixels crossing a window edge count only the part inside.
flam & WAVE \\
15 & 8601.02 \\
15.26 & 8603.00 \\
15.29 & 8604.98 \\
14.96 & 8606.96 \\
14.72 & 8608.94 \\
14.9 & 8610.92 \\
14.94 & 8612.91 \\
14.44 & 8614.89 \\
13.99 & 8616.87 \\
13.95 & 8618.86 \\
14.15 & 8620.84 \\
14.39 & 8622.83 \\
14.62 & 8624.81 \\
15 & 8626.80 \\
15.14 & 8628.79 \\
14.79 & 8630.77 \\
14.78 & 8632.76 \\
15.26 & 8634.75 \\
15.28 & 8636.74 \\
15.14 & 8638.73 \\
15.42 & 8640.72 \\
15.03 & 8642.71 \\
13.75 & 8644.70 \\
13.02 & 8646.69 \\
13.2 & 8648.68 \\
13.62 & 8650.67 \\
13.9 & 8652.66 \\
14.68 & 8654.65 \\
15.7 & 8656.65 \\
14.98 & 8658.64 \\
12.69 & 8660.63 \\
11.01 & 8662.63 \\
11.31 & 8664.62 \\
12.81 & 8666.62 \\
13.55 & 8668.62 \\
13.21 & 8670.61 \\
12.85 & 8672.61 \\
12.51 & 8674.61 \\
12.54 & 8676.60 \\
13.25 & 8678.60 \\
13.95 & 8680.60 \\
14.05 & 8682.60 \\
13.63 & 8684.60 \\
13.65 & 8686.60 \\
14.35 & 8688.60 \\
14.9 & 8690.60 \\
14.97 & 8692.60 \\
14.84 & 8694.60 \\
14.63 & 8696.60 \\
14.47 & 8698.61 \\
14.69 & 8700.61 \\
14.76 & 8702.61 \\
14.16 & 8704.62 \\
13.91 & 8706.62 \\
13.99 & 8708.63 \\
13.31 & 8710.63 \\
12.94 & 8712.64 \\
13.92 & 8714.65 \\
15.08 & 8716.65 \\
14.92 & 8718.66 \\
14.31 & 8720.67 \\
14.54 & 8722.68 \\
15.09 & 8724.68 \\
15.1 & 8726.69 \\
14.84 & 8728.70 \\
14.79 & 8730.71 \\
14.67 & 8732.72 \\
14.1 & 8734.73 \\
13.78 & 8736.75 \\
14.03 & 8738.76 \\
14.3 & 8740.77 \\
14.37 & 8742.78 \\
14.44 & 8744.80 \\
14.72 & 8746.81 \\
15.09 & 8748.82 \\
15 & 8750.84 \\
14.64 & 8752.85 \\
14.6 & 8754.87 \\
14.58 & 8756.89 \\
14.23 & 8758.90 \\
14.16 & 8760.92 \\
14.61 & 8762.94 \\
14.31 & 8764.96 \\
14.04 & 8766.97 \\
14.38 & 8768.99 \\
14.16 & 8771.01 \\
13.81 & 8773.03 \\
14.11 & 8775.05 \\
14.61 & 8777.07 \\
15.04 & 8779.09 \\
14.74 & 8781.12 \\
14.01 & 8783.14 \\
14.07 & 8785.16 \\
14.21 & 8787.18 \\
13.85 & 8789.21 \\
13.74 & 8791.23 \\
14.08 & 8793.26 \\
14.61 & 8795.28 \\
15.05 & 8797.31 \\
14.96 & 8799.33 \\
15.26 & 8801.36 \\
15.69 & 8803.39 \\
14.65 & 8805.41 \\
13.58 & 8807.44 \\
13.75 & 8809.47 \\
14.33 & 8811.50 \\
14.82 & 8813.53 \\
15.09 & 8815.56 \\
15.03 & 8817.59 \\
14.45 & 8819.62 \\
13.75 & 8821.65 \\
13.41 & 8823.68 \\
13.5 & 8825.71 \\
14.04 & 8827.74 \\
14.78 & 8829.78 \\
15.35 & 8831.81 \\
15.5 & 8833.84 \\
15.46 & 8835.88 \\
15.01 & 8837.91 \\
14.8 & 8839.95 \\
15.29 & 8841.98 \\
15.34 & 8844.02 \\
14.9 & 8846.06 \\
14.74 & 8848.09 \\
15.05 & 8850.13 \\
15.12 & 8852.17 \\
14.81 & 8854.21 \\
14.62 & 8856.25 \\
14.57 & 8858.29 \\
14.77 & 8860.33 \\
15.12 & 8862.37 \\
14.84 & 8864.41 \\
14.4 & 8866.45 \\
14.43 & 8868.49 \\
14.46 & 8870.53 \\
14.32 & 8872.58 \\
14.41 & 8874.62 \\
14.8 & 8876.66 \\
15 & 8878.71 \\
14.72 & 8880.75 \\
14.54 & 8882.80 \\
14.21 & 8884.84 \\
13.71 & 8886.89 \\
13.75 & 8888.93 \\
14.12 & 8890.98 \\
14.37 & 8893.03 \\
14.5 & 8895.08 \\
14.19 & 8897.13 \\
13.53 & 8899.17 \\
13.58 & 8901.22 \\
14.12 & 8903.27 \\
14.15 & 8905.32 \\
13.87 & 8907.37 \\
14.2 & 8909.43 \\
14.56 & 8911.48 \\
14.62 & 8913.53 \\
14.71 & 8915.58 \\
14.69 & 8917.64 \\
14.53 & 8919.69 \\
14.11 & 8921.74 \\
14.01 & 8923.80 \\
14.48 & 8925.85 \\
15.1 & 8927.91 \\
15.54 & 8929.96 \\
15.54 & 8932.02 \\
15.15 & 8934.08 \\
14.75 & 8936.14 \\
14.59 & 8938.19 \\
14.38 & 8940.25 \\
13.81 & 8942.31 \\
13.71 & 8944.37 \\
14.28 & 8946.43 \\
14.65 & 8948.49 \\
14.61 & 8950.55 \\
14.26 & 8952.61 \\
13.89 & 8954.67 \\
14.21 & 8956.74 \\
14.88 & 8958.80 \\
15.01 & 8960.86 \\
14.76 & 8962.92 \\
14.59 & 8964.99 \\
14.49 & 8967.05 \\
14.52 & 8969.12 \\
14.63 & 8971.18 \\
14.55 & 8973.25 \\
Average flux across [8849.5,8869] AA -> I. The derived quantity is 14.8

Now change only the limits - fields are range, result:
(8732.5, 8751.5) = 14.4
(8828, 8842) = 15.1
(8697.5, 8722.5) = 14.2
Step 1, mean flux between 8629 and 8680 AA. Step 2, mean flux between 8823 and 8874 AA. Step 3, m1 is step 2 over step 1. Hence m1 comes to 1.07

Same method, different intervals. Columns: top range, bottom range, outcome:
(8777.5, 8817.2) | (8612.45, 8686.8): 1.04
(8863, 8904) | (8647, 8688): 1.07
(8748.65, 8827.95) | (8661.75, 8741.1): 1.03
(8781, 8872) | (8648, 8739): 1.05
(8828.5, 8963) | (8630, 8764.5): 1.03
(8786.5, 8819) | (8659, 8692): 1.10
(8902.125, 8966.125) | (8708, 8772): 1.01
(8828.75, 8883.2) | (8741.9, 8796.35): 1.03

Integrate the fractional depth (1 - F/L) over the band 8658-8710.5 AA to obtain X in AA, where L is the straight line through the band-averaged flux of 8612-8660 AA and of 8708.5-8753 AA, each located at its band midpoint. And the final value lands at 3.0 AA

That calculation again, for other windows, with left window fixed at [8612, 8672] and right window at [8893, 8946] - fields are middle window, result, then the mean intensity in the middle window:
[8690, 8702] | -0.5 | 14.8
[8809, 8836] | -0.4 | 14.5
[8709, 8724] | 0.0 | 14.2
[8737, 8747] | -0.1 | 14.3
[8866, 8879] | -0.1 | 14.5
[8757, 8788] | -0.1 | 14.3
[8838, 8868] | -1.1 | 14.9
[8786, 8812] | -0.3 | 14.4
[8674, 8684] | 0.6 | 13.3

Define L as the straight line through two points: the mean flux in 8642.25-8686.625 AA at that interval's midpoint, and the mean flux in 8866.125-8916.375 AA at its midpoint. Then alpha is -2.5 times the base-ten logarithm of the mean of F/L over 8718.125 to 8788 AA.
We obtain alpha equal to -0.06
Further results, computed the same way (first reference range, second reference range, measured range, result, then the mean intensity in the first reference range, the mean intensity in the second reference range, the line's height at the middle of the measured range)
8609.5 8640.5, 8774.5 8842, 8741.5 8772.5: 0.01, 14.7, 14.5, 14.6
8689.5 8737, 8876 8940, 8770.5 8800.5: 0.01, 14.5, 14.4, 14.5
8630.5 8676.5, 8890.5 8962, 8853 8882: -0.03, 13.8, 14.4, 14.3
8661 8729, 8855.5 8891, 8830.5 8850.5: -0.06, 13.9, 14.5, 14.4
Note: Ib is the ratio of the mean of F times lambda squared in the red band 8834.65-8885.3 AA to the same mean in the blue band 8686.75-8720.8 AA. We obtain 1.07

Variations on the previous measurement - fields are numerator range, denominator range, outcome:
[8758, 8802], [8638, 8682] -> 1.09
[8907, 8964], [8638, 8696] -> 1.12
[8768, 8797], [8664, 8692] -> 1.09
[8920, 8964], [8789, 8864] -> 1.02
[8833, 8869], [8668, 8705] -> 1.11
